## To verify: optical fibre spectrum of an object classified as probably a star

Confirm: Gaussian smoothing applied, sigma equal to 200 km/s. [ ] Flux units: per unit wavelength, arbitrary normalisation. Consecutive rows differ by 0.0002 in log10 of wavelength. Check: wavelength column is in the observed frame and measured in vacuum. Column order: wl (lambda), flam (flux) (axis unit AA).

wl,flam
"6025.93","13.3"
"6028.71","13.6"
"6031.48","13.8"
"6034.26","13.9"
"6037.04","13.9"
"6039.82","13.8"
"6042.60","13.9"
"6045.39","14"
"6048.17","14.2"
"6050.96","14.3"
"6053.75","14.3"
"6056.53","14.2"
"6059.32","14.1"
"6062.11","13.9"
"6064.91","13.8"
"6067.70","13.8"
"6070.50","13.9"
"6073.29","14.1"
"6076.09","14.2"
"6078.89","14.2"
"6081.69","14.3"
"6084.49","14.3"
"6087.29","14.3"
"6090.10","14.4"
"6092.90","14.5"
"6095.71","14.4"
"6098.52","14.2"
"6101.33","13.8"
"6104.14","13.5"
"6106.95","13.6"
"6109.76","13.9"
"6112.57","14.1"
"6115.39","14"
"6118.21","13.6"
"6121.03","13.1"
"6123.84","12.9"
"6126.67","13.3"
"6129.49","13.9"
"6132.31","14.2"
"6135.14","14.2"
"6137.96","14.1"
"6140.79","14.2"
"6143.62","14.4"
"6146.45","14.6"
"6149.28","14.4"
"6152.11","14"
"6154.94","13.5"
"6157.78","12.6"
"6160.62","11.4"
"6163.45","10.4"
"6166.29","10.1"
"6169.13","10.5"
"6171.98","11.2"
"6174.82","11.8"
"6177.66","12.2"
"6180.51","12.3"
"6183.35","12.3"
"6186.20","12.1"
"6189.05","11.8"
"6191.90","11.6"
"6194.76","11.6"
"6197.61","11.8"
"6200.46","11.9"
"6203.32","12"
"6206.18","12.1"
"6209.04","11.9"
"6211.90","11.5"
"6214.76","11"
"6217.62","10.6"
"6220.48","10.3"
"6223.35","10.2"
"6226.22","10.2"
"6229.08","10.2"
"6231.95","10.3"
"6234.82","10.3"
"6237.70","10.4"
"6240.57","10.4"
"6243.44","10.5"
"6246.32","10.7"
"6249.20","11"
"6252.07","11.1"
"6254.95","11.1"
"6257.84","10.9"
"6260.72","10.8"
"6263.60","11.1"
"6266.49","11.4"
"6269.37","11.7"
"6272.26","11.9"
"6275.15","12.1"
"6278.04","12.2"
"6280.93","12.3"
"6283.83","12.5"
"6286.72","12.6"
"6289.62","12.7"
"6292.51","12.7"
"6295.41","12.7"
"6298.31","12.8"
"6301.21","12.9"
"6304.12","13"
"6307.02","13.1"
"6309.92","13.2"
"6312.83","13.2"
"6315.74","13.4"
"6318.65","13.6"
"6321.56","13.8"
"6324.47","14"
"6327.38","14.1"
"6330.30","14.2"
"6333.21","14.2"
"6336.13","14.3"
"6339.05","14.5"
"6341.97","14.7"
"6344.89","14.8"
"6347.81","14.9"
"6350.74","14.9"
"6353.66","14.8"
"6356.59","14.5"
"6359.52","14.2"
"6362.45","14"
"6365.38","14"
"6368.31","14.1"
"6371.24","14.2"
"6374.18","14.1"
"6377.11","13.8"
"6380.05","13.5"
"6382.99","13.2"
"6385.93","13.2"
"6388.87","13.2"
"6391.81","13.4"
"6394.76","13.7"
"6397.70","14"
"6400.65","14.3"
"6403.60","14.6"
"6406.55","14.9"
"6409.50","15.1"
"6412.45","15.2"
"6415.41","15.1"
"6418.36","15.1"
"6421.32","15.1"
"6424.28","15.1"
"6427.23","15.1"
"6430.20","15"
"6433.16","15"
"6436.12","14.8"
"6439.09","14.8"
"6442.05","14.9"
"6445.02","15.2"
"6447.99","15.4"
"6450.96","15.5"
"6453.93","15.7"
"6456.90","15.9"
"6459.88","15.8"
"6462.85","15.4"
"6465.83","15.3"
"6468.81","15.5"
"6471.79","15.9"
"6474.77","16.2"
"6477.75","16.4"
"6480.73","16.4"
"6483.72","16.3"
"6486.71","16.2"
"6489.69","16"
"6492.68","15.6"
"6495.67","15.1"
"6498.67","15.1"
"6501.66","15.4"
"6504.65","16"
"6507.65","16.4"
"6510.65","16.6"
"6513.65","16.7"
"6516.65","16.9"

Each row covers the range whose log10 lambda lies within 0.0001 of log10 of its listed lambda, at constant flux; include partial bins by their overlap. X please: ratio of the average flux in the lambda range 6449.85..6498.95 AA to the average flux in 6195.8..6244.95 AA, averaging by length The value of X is 1.45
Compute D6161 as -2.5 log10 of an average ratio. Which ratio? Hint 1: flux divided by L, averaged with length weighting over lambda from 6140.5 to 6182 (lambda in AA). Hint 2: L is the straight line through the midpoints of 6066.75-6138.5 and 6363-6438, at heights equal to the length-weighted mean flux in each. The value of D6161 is 0.13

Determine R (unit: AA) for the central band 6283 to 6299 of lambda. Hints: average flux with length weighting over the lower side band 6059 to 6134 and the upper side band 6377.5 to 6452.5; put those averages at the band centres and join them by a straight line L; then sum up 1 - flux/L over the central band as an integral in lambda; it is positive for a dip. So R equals 1.8 AA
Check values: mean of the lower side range 13.9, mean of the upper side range 14.6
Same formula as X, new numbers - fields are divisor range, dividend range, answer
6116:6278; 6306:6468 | 1.22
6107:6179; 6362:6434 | 1.10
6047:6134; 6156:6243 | 0.80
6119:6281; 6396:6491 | 1.29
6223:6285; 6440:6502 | 1.42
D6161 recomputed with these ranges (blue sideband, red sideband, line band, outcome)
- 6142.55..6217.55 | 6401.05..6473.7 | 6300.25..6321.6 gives 0.03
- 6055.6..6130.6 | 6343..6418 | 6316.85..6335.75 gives 0.01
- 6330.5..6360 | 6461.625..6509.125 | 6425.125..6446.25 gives 0.03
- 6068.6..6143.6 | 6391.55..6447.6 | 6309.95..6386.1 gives 0.04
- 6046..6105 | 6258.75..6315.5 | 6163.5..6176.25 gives 0.23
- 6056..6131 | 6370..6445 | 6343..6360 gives -0.03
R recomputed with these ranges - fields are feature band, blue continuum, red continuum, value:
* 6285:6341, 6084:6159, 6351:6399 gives 1.9 AA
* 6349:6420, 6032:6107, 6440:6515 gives 5.4 AA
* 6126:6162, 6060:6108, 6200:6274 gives -2.5 AA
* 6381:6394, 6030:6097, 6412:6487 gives 1.7 AA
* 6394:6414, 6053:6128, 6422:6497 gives 0.9 AA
